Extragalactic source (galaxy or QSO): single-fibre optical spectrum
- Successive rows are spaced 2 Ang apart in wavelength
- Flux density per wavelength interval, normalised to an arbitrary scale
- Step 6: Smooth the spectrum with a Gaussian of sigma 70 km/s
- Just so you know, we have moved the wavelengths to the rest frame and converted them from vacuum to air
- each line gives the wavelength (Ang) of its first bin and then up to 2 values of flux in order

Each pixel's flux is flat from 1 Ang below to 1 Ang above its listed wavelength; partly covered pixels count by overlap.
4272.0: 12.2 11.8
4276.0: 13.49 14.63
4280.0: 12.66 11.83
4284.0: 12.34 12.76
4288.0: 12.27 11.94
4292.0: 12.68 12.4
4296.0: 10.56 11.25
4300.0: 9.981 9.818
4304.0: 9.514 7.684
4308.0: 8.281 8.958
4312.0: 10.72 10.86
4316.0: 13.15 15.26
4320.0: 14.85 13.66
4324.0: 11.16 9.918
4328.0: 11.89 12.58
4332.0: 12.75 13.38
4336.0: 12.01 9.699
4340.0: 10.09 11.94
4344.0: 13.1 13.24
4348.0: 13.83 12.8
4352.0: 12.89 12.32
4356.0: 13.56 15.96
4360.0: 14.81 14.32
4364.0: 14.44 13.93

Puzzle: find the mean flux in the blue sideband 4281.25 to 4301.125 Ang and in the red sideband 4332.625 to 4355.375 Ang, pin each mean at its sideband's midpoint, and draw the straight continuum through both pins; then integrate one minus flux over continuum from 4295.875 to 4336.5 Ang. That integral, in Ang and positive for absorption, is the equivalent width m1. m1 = 2.36 Ang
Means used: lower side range 11.8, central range 11.4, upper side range 12.3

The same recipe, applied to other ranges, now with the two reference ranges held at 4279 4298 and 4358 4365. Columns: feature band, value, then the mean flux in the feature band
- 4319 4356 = 4.0 Ang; 12.4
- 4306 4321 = 1.8 Ang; 11.5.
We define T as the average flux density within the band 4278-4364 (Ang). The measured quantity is 12.1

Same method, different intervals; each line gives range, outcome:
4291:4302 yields 11.2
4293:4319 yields 10.6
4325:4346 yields 11.8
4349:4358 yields 13.2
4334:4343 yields 11.2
